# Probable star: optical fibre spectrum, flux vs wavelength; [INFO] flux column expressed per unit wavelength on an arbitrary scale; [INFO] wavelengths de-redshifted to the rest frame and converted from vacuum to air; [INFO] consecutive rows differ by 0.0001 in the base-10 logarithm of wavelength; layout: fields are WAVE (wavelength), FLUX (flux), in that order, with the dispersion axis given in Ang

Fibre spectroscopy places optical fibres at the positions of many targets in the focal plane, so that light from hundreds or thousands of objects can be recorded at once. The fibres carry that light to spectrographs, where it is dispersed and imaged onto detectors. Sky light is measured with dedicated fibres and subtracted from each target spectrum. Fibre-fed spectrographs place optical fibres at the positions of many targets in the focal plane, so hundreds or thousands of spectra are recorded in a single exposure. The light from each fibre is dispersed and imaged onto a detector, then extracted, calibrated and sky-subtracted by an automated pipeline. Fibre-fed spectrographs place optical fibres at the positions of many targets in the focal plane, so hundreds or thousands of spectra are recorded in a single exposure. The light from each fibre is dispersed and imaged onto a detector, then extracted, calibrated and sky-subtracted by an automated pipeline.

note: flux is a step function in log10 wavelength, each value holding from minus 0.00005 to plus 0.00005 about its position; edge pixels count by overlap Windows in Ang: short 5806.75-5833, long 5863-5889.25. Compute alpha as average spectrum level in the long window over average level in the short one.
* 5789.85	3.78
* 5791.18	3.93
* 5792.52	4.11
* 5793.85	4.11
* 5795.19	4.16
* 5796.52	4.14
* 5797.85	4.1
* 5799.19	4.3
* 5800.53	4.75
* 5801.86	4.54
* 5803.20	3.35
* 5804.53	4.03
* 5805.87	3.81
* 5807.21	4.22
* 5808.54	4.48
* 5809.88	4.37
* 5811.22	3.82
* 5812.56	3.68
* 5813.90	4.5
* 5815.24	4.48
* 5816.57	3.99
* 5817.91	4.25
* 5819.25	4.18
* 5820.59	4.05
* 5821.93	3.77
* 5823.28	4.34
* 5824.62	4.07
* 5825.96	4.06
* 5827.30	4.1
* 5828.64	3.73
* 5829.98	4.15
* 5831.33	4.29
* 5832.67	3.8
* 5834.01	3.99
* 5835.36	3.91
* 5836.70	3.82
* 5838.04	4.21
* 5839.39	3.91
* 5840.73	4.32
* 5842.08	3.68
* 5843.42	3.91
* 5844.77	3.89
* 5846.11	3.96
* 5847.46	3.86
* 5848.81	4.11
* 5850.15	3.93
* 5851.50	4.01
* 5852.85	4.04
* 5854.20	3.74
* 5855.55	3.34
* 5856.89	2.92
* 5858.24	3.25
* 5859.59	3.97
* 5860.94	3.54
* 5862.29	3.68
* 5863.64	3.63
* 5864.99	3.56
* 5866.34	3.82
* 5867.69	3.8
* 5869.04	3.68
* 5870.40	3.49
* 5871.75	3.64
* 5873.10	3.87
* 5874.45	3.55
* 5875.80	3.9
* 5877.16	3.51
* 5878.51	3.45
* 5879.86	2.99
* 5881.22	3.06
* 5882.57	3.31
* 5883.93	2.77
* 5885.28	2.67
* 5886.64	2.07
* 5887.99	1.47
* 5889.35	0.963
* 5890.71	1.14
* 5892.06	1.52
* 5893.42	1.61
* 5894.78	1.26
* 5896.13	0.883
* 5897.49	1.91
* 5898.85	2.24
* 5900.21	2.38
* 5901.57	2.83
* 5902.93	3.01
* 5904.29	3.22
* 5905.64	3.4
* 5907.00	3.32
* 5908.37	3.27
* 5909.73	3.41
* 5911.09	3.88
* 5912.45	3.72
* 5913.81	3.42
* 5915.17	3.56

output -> 0.78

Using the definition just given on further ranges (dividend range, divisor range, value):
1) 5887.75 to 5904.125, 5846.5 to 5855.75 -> 0.47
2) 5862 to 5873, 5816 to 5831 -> 0.90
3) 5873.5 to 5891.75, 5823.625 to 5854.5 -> 0.67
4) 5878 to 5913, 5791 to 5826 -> 0.61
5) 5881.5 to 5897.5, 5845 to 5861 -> 0.49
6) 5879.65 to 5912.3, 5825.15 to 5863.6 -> 0.64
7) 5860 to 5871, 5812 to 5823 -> 0.89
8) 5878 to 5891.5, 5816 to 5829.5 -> 0.58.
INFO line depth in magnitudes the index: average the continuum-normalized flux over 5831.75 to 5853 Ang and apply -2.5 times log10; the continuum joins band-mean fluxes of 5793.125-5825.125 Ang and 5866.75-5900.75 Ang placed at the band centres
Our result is -0.15 mag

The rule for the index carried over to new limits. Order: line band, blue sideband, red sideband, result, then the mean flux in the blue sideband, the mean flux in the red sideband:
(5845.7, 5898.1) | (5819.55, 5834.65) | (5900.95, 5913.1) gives 0.196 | 4.03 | 3.34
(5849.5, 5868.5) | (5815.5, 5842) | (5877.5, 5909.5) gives -0.120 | 4.05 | 2.41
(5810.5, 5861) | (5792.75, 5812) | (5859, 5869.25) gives -0.007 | 4.15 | 3.71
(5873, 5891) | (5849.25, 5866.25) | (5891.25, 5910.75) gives 0.097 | 3.65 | 2.46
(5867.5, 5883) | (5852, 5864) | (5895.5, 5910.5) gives -0.085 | 3.57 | 2.73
